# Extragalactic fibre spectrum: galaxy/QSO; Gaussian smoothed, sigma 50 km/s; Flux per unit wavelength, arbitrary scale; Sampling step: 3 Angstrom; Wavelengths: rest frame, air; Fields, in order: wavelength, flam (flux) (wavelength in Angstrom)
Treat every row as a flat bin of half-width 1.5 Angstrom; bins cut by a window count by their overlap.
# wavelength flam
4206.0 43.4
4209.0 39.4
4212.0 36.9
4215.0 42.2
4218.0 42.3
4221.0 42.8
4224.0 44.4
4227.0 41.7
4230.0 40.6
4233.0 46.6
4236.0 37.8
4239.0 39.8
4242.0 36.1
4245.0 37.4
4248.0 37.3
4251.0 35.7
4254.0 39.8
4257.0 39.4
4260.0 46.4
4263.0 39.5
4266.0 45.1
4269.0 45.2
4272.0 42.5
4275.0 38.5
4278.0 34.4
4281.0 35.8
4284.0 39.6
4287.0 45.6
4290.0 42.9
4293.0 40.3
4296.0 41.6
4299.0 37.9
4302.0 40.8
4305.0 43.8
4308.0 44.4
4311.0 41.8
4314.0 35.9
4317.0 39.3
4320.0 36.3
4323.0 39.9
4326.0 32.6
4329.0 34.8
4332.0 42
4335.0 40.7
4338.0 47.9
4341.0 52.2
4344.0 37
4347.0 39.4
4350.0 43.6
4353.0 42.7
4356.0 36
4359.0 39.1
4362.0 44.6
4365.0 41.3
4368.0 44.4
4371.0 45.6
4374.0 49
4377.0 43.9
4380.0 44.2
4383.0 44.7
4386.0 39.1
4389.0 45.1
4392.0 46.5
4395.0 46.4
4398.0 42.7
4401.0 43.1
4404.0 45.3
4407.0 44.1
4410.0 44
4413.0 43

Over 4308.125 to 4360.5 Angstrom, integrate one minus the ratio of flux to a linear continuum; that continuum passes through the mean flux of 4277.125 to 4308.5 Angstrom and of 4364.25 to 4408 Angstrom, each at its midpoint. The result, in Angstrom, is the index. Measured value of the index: 2.7 Angstrom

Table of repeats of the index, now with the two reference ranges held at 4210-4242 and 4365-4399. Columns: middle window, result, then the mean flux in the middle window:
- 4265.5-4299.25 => 1.3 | 40.8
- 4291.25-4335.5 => 3.7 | 39.5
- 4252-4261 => 0.1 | 41.3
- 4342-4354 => 0.8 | 41.1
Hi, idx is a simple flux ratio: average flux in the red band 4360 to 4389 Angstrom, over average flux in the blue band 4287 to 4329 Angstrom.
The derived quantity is 1.1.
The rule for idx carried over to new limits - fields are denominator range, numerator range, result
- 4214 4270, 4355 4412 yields 1.07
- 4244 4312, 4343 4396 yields 1.06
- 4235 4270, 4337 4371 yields 1.07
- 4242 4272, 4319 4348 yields 1.00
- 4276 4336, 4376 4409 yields 1.12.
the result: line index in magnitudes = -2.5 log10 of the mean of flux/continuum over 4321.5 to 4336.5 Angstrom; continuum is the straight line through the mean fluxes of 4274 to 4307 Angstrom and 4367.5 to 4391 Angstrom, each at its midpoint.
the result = 0.11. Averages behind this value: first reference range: 40.2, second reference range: 44.5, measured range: 38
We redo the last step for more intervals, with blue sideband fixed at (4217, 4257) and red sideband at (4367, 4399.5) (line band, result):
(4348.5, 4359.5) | 0.09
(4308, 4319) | 0.08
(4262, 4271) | -0.06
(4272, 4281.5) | 0.11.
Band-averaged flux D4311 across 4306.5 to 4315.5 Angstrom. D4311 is 40.7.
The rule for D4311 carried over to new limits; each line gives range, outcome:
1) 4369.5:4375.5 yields 47.3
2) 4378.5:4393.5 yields 43.9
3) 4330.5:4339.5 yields 43.5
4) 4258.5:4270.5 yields 44.1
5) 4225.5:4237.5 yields 41.7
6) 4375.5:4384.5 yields 44.3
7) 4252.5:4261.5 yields 41.9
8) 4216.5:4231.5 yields 42.4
